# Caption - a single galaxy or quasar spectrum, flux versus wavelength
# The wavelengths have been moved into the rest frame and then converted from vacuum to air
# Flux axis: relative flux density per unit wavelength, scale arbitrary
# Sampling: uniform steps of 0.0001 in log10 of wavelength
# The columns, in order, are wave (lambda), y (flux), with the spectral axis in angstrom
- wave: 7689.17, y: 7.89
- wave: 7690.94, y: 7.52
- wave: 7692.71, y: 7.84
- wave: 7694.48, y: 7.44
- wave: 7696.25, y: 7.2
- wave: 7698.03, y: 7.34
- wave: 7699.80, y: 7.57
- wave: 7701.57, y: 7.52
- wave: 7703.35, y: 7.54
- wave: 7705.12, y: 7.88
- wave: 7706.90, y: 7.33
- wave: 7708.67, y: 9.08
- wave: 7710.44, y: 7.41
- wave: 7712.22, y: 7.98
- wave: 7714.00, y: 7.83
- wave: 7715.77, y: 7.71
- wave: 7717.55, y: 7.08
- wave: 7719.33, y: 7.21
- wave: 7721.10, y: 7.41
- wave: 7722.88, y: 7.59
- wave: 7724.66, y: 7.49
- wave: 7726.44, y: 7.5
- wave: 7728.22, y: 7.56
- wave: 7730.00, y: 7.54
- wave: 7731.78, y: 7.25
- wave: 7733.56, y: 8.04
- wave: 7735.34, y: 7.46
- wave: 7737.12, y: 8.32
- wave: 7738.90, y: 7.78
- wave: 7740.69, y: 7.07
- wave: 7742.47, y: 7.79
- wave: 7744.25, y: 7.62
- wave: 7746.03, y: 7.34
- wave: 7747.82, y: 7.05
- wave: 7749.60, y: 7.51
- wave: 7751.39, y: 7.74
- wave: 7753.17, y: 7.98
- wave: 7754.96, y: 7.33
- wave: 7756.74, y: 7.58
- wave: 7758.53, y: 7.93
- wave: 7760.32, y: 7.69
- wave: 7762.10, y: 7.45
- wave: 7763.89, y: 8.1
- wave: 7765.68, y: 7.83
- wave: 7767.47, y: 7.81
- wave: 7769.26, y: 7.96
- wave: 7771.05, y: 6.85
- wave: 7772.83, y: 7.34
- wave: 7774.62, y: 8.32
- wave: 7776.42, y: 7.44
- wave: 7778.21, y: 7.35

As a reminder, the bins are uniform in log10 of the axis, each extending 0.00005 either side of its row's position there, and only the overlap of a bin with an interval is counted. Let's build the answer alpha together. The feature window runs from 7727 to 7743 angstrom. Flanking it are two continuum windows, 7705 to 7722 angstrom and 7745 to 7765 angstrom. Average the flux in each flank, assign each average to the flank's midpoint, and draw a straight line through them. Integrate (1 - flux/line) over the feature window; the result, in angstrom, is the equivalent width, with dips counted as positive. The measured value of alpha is 0.0 angstrom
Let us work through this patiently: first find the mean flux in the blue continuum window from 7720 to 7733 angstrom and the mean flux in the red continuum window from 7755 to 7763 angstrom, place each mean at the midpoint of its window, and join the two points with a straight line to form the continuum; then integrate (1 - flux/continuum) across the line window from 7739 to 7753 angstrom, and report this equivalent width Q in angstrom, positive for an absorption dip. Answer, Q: 0.2 angstrom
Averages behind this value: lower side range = 7.49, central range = 7.49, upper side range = 7.63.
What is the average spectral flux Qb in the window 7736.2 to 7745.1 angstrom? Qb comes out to 7.72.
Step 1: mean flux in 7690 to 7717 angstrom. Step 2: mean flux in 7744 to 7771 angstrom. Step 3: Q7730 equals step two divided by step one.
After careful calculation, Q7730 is 1.0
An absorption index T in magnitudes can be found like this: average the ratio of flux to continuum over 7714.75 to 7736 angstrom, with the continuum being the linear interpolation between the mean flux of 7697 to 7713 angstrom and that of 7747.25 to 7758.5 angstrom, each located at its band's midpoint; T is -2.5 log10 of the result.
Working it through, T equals 0.02 mag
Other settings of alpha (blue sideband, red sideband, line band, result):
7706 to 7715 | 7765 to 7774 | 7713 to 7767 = 1.1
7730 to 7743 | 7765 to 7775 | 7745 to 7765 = 0.1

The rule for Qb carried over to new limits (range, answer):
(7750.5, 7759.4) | 7.71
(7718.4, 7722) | 7.31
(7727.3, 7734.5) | 7.6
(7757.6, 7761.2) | 7.79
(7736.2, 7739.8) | 8.03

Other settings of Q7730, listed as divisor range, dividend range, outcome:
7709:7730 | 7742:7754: 1.00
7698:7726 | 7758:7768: 1.02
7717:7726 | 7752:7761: 1.04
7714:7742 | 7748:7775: 1.02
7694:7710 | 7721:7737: 0.99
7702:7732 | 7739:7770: 1.00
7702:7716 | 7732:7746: 0.98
